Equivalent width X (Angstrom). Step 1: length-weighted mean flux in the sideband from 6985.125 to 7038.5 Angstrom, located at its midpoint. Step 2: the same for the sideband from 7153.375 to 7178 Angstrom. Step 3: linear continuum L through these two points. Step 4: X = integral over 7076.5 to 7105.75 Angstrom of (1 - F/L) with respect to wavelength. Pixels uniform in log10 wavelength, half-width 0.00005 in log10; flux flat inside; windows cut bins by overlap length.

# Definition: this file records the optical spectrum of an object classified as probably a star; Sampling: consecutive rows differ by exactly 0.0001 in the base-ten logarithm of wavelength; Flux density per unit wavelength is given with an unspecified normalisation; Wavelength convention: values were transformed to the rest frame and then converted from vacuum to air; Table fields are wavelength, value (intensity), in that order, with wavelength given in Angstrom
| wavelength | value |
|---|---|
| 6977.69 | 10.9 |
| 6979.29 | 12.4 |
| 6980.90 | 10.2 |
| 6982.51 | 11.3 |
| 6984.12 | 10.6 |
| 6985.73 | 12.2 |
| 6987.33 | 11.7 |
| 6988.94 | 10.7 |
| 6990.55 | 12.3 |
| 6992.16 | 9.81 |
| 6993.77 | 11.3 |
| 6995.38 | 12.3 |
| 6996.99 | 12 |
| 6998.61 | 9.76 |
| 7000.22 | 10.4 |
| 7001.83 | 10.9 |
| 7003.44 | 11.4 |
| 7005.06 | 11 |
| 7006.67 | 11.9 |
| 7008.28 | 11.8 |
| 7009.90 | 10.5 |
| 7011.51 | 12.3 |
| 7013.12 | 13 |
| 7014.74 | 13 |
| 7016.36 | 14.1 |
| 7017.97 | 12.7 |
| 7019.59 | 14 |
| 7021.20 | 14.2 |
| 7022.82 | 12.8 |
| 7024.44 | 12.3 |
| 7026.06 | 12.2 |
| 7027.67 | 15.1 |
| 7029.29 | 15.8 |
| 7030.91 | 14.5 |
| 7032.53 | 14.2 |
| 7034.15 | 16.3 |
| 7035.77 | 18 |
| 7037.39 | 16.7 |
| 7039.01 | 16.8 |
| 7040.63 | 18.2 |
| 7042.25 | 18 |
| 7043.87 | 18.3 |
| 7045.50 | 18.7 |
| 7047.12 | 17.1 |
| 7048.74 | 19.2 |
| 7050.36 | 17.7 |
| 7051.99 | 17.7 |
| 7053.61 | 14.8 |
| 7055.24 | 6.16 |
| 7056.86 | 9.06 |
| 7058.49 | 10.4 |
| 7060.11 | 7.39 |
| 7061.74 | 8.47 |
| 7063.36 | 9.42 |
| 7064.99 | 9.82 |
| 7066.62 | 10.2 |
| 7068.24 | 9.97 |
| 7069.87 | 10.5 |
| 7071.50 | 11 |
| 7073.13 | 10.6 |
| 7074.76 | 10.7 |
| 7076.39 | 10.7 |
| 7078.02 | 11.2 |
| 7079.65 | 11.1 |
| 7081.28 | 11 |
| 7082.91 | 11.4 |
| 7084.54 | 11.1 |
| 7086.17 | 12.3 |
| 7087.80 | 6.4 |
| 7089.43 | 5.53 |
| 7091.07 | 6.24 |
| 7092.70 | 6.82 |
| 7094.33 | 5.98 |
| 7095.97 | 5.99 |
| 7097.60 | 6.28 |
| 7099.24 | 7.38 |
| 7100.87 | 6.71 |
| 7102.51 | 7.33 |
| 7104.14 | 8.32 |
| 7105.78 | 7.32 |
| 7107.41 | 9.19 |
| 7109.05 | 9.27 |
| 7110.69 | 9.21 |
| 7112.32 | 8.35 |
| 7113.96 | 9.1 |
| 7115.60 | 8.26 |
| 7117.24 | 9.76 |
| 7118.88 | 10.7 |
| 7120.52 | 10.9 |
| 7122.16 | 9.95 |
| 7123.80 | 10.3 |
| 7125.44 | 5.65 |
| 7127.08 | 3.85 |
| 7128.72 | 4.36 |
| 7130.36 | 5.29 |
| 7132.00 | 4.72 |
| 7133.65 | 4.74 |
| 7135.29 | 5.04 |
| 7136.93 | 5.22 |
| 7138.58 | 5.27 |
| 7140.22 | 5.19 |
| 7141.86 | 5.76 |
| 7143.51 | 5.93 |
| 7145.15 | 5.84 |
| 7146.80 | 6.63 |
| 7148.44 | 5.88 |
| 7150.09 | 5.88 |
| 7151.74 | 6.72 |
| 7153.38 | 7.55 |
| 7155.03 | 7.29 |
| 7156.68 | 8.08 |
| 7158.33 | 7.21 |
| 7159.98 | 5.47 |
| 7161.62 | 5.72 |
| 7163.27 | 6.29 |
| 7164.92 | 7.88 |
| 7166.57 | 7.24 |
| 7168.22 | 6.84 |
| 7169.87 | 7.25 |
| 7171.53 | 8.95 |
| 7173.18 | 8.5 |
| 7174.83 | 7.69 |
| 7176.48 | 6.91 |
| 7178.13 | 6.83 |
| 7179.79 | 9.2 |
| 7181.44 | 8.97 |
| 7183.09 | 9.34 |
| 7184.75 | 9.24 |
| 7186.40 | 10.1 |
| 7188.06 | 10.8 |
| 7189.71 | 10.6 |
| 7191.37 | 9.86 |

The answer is 4.83 Angstrom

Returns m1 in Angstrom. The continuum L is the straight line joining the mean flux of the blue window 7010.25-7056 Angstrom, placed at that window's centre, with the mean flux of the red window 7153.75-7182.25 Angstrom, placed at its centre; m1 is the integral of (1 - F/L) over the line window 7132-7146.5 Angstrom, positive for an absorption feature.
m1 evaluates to 5.87 Angstrom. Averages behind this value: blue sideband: 15.1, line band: 5.38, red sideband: 7.43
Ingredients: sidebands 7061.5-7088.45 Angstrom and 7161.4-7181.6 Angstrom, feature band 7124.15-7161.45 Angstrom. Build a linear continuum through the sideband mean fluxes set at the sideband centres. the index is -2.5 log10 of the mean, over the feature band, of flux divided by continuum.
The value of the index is 0.39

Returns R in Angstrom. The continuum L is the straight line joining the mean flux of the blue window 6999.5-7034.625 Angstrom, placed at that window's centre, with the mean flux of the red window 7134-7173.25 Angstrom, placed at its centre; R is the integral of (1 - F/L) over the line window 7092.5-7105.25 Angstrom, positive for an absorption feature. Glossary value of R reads 3.1 Angstrom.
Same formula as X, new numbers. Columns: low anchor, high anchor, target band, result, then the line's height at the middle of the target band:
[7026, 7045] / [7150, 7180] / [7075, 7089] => 2.8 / 13.1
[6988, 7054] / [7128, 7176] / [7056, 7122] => 6.1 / 10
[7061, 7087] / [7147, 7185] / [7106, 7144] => 7.1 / 8.82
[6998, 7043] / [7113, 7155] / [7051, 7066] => 1.2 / 11.3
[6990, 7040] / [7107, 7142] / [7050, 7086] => -2.2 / 10.3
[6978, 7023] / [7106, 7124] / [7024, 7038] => -4.9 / 11.2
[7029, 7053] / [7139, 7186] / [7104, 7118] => 3.2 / 11.4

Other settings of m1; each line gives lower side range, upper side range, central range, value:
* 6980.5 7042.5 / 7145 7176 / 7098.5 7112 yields 1.6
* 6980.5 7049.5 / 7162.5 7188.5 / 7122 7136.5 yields 5.9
